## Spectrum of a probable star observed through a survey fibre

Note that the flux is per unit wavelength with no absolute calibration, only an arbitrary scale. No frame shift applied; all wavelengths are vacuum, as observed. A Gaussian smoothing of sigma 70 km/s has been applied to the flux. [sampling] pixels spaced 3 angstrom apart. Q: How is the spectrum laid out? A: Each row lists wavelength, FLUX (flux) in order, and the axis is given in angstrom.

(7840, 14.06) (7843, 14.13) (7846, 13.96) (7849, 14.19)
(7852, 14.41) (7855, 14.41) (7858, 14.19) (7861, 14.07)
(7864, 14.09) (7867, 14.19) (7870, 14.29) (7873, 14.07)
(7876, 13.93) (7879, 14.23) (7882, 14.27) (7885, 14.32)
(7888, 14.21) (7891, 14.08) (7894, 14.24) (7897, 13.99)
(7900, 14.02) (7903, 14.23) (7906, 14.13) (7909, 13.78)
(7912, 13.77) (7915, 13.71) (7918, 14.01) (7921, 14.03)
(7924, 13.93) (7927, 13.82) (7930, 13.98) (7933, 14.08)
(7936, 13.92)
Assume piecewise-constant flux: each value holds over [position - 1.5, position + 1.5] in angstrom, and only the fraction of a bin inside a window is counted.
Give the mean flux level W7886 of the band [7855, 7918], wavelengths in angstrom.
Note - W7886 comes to 14.1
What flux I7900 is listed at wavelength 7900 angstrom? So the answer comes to 14.02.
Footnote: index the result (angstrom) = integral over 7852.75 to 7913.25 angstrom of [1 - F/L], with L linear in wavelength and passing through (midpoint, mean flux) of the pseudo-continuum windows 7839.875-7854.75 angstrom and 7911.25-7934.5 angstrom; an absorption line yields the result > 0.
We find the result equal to -0.3 angstrom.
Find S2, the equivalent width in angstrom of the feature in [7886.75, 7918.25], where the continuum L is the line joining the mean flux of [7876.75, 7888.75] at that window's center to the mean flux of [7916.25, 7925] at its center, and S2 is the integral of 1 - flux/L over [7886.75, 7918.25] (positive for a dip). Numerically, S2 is 0.2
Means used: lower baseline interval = 14.2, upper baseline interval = 14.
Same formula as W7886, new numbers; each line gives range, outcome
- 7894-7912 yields 14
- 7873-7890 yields 14.2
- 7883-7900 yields 14.2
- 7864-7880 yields 14.1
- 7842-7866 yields 14.2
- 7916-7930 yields 13.9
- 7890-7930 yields 14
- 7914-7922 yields 13.9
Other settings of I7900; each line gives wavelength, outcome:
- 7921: 14.03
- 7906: 14.13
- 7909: 13.78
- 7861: 14.07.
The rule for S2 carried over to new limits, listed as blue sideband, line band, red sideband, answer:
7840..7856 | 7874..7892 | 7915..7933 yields -0.1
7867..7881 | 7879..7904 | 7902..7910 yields -0.1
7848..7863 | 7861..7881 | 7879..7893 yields 0.1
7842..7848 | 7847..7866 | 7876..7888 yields -0.2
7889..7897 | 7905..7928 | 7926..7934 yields 0.2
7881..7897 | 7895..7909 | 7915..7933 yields 0.0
